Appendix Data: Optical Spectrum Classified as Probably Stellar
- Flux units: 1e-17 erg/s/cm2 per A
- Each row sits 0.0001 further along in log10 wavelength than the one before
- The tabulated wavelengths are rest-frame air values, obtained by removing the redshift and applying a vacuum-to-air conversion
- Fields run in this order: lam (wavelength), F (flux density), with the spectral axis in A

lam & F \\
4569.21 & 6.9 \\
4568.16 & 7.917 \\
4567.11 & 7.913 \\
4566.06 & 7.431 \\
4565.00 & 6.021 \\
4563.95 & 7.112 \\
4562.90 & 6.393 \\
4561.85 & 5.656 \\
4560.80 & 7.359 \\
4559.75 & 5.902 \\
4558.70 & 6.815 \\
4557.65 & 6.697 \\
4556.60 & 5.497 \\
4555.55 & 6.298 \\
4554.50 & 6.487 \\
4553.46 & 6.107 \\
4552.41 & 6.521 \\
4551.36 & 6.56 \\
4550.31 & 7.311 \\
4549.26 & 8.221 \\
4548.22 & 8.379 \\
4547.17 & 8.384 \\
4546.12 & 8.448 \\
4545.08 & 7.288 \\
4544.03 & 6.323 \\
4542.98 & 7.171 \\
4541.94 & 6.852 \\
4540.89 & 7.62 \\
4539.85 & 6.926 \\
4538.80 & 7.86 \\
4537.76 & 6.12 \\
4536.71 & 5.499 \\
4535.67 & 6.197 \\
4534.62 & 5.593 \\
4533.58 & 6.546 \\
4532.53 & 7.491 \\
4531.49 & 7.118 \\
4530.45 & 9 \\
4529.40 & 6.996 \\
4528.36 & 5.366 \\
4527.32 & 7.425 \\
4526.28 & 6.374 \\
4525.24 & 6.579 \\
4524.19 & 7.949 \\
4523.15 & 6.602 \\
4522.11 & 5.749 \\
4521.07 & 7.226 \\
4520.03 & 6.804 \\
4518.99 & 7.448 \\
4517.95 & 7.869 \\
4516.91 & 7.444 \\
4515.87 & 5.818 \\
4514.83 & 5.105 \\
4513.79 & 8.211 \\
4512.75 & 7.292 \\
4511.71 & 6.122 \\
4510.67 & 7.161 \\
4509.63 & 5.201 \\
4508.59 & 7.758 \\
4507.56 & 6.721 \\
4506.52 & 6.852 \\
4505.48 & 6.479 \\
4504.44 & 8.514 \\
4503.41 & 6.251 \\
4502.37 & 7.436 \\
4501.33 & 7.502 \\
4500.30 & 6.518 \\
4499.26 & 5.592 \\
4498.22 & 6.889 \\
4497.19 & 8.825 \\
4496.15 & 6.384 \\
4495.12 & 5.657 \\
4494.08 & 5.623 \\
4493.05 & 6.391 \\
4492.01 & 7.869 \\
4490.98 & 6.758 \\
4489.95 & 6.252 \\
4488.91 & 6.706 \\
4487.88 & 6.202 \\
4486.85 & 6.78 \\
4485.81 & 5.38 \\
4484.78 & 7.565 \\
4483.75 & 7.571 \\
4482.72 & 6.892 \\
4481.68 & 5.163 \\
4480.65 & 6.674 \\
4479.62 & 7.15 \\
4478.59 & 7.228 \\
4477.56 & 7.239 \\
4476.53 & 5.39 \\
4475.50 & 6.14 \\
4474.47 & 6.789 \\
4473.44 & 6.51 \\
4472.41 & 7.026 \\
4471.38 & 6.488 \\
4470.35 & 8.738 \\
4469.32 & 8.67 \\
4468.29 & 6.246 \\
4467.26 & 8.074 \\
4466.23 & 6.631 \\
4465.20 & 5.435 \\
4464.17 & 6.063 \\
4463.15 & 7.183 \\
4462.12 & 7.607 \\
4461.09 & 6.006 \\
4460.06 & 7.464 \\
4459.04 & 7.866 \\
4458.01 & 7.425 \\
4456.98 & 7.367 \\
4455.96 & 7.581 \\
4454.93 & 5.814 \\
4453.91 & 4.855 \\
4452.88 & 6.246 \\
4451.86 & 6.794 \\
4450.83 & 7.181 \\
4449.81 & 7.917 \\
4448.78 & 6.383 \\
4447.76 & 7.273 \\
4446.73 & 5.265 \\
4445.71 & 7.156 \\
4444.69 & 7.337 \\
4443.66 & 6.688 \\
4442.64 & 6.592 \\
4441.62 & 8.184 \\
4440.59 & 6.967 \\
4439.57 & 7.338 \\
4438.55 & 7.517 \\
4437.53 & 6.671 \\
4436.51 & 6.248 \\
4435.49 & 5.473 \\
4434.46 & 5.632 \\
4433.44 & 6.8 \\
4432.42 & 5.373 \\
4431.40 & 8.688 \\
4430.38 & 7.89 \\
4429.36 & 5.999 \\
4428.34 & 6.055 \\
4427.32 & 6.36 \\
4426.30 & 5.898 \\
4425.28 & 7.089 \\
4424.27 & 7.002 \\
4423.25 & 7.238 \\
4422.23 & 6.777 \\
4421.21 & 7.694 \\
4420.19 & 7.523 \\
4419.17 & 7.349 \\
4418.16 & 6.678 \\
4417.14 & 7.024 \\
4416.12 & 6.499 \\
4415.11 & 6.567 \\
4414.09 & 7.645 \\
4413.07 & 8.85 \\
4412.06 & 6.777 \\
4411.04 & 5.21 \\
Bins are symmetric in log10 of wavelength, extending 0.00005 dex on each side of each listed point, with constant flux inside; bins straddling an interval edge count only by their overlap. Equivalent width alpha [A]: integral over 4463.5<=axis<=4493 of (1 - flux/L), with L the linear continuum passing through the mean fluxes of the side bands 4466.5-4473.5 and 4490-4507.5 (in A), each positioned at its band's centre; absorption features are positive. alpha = 1.9 A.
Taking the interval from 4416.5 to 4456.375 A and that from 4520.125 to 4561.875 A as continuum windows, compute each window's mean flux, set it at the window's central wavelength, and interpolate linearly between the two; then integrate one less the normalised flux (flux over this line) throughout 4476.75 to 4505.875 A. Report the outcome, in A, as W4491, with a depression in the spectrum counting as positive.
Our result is 0.32 A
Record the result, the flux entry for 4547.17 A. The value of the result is 8.384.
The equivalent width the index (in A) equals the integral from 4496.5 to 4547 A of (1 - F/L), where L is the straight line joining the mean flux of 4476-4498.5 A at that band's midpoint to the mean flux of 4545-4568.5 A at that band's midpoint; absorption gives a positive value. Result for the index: -0.8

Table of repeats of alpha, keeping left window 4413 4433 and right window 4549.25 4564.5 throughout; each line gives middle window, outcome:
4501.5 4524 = -0.7 A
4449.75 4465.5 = 0.2 A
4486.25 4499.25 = 0.2 A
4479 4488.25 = 0.2 A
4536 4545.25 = -0.3 A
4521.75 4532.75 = -0.6 A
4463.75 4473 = -0.3 A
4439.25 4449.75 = -0.1 A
